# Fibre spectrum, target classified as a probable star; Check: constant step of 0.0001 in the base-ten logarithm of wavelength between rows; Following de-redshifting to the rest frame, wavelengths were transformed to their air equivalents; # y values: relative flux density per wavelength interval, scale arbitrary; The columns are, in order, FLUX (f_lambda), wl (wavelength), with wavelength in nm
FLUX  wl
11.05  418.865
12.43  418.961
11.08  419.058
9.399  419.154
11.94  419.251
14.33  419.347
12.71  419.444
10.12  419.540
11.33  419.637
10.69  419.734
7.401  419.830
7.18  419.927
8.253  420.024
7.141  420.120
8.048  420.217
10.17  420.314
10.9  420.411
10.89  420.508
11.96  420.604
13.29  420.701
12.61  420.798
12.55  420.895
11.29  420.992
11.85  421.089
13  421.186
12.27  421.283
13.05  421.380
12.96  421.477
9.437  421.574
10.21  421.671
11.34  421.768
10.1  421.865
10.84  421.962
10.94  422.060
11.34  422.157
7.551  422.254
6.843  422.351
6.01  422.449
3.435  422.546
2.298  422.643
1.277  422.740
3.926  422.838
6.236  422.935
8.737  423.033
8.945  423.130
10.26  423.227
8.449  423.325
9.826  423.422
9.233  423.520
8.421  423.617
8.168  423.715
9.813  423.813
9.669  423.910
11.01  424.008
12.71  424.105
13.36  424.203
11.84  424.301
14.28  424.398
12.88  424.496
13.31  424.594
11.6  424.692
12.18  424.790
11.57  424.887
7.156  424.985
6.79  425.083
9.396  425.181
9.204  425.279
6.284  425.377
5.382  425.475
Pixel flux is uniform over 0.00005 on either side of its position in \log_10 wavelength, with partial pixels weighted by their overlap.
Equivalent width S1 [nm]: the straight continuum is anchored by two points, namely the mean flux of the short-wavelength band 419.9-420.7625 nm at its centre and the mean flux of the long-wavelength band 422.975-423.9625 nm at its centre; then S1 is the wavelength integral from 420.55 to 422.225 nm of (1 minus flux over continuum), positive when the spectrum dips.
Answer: -0.35 nm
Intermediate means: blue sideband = 9.87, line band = 11.7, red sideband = 9.13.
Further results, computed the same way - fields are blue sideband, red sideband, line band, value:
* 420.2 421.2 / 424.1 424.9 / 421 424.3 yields 0.78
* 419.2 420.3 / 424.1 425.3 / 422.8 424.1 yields 0.25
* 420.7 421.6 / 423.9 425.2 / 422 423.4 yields 0.58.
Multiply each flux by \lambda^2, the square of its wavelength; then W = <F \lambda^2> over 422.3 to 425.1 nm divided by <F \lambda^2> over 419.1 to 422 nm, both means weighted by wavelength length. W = 0.8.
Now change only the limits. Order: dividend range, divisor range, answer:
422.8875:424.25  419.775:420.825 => 1.00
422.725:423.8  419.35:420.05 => 0.80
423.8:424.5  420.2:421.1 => 1.07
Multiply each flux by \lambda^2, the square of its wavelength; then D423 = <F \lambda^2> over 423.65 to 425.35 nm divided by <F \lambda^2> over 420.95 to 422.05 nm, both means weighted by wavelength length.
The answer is 0.95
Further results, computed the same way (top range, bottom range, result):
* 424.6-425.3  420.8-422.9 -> 1.09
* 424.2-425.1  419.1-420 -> 1.13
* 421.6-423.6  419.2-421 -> 0.75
